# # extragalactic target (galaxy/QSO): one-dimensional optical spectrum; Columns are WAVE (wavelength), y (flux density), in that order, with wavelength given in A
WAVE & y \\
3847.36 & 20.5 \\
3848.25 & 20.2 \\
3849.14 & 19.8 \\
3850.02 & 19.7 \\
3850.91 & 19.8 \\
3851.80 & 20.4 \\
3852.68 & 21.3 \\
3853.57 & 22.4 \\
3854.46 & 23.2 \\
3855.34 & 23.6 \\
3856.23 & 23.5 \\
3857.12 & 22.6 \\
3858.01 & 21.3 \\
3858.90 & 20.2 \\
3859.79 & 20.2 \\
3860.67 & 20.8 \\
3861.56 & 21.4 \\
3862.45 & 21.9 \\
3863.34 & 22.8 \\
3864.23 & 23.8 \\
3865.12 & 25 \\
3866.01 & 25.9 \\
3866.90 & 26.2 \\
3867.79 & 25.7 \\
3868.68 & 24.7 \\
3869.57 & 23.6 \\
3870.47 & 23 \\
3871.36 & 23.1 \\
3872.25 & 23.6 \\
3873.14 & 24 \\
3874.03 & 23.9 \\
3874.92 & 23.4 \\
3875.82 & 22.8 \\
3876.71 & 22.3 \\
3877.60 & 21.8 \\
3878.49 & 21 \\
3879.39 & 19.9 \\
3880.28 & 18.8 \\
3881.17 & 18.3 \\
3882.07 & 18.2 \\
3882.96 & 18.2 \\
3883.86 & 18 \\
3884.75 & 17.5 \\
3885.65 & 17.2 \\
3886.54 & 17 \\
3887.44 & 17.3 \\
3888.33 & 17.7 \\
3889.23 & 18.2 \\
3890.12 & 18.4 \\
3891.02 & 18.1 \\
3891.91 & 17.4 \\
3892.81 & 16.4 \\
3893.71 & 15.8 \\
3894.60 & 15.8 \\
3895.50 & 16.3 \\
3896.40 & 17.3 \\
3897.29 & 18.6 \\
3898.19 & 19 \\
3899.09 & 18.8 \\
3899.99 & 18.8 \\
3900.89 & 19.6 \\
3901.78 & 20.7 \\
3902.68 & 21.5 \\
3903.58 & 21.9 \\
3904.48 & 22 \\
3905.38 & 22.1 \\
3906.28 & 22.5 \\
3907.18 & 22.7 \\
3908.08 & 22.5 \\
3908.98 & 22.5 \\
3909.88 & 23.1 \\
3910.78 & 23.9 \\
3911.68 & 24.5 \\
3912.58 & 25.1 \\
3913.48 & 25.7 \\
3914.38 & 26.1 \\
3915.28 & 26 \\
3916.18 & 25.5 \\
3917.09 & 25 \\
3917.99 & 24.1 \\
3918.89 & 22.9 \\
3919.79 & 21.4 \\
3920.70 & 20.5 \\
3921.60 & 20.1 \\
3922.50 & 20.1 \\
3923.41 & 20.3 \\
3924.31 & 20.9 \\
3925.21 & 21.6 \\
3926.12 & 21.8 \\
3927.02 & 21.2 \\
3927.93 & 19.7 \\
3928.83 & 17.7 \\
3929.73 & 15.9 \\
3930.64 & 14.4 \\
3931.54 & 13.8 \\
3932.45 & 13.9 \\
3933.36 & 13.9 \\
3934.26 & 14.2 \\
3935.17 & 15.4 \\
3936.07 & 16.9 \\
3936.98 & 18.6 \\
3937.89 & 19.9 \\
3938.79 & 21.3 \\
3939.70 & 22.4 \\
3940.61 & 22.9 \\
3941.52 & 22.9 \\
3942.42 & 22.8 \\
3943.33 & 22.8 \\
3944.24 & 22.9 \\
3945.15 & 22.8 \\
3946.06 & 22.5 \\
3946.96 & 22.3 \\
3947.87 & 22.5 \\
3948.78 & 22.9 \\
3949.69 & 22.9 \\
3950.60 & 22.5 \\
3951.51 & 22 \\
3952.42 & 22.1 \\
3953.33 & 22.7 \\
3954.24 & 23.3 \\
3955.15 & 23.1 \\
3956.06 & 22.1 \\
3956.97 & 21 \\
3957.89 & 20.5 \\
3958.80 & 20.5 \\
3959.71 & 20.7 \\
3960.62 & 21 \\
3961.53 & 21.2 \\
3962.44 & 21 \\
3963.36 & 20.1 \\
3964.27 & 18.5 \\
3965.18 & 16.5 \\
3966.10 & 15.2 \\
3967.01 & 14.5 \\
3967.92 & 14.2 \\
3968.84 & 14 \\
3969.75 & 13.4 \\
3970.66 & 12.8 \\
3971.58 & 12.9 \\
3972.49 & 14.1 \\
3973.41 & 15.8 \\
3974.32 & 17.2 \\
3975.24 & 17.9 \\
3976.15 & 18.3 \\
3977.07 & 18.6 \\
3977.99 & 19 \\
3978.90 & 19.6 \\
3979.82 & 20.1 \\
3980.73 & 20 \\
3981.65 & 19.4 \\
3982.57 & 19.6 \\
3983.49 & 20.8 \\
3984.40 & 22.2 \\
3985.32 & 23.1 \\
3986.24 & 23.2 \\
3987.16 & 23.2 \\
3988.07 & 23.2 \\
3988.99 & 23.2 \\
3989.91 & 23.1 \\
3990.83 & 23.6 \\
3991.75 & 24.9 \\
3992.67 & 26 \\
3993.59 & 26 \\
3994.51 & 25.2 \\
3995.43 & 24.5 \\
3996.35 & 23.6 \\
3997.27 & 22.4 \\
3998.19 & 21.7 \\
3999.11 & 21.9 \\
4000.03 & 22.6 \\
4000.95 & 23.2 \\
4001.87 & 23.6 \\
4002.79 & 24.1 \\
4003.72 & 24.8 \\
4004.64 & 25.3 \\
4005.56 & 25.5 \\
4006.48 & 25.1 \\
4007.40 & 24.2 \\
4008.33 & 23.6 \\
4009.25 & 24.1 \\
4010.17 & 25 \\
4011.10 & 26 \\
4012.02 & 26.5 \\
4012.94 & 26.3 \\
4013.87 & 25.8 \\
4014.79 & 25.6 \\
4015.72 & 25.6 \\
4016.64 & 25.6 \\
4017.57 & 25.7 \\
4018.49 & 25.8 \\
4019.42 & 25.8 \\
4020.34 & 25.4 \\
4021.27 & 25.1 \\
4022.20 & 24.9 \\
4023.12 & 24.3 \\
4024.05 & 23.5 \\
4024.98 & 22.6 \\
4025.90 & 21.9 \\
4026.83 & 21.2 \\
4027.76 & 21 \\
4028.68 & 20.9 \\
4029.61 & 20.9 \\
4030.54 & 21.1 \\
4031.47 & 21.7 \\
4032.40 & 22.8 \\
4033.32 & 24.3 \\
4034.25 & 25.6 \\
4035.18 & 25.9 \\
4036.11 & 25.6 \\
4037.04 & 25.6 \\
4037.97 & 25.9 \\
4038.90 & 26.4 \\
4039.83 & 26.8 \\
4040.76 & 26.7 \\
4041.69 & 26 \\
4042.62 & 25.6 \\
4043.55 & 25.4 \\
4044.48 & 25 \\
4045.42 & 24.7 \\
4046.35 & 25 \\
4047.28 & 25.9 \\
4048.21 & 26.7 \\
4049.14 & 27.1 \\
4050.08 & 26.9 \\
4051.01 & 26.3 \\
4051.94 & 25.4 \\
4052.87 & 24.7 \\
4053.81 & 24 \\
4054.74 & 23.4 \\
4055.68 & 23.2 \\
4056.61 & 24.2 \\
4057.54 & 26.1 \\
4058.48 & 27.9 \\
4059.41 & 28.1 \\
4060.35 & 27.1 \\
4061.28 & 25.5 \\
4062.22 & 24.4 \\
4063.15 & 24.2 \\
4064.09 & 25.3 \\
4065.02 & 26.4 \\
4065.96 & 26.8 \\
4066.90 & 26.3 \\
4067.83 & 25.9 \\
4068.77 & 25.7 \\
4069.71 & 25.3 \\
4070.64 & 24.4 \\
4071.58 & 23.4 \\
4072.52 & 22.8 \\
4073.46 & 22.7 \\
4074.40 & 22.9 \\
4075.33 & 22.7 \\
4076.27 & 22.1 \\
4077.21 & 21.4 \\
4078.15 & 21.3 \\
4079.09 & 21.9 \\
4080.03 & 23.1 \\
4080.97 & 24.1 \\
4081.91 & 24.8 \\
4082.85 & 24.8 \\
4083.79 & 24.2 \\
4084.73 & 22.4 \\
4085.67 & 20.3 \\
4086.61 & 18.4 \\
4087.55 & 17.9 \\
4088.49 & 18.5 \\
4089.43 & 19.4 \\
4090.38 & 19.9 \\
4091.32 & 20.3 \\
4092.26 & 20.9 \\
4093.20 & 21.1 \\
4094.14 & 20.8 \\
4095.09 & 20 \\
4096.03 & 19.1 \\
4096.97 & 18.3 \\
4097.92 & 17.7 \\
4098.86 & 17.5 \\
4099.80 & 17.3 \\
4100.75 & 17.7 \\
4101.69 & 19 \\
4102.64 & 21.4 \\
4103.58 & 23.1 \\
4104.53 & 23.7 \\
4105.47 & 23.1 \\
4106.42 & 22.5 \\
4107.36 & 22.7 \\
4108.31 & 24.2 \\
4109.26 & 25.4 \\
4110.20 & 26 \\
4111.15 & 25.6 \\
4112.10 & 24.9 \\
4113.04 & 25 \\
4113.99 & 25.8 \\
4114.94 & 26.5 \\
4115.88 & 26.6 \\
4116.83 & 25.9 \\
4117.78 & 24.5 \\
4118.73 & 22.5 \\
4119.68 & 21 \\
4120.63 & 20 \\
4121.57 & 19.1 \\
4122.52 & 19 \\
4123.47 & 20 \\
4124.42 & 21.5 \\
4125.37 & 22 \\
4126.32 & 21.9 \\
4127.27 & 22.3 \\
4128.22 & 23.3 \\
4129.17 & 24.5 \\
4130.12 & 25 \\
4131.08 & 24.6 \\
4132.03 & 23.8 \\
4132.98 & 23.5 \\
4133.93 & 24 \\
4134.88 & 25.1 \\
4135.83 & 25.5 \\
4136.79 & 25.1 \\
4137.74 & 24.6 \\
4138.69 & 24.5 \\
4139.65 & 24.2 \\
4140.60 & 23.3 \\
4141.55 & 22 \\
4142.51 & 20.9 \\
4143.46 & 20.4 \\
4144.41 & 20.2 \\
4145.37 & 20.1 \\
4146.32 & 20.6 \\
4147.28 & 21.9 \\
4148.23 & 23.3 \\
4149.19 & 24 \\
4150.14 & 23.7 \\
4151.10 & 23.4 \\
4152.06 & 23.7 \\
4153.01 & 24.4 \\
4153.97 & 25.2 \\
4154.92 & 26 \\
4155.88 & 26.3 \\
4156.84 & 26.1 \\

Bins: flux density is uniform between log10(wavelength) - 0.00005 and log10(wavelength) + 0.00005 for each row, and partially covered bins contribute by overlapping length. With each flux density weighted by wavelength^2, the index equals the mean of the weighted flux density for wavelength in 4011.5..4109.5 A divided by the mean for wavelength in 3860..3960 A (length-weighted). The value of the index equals 1.21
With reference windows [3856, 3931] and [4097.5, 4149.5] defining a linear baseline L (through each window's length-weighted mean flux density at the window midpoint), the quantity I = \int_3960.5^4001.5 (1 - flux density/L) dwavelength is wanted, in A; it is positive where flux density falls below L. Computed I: 3.1 A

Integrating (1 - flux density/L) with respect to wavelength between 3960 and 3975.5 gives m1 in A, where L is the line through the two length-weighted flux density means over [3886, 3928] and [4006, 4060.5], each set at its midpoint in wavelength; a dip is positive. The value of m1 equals 4.26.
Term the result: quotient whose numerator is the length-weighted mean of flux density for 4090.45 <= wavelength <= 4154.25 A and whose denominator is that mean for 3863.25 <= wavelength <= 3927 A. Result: 1.06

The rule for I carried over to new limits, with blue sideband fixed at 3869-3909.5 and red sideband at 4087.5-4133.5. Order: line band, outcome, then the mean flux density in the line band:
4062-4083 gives -2.3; 24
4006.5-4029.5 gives -3.5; 24.4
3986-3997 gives -1.7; 24.1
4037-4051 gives -3.0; 26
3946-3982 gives 2.5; 19.2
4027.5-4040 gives -1.5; 23.9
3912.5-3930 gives -1.6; 22.1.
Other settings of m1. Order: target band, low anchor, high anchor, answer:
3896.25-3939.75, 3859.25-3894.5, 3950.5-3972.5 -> -1.6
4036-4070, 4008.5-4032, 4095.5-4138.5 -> -3.0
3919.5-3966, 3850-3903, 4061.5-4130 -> 2.1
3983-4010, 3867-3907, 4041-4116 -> -2.1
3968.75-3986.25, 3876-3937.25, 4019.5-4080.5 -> 3.2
